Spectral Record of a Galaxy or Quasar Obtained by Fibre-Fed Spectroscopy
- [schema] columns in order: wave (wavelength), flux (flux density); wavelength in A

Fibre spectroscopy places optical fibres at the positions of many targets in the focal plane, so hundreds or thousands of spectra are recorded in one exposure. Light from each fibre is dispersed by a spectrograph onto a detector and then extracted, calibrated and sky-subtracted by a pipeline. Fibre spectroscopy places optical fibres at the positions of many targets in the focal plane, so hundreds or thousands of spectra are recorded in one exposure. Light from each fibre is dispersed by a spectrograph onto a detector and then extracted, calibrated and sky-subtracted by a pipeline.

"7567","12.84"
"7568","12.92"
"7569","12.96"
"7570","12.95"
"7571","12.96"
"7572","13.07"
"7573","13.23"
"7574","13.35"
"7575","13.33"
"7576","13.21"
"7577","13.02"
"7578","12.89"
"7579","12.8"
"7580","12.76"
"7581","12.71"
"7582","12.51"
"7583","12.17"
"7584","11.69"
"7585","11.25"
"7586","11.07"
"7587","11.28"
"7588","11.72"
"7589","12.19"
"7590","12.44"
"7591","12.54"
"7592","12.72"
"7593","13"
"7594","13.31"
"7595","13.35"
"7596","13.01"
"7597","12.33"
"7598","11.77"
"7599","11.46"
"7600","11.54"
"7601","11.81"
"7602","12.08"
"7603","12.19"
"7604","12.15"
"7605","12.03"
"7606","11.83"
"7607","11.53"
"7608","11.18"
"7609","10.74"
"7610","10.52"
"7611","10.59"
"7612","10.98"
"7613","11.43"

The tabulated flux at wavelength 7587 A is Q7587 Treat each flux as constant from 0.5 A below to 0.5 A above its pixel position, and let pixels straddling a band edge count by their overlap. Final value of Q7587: 11.28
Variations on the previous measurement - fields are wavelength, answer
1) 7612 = 10.98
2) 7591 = 12.54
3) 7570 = 12.95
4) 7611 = 10.59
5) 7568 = 12.92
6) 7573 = 13.23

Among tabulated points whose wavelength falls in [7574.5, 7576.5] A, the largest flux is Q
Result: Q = 13.33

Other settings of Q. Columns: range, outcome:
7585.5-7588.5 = 11.72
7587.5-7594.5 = 13.31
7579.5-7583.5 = 12.76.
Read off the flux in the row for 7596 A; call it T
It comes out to 13.01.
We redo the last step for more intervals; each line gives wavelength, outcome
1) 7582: 12.51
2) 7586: 11.07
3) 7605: 12.03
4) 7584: 11.69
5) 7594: 13.31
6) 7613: 11.43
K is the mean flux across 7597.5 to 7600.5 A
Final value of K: 11.6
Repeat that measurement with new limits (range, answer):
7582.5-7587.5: 11.5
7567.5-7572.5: 13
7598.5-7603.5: 11.8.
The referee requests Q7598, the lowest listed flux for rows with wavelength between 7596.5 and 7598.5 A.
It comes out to 11.77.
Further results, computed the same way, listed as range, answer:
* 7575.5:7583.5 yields 12.17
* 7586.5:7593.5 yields 11.28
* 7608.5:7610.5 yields 10.52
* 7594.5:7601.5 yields 11.46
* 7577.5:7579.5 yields 12.8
